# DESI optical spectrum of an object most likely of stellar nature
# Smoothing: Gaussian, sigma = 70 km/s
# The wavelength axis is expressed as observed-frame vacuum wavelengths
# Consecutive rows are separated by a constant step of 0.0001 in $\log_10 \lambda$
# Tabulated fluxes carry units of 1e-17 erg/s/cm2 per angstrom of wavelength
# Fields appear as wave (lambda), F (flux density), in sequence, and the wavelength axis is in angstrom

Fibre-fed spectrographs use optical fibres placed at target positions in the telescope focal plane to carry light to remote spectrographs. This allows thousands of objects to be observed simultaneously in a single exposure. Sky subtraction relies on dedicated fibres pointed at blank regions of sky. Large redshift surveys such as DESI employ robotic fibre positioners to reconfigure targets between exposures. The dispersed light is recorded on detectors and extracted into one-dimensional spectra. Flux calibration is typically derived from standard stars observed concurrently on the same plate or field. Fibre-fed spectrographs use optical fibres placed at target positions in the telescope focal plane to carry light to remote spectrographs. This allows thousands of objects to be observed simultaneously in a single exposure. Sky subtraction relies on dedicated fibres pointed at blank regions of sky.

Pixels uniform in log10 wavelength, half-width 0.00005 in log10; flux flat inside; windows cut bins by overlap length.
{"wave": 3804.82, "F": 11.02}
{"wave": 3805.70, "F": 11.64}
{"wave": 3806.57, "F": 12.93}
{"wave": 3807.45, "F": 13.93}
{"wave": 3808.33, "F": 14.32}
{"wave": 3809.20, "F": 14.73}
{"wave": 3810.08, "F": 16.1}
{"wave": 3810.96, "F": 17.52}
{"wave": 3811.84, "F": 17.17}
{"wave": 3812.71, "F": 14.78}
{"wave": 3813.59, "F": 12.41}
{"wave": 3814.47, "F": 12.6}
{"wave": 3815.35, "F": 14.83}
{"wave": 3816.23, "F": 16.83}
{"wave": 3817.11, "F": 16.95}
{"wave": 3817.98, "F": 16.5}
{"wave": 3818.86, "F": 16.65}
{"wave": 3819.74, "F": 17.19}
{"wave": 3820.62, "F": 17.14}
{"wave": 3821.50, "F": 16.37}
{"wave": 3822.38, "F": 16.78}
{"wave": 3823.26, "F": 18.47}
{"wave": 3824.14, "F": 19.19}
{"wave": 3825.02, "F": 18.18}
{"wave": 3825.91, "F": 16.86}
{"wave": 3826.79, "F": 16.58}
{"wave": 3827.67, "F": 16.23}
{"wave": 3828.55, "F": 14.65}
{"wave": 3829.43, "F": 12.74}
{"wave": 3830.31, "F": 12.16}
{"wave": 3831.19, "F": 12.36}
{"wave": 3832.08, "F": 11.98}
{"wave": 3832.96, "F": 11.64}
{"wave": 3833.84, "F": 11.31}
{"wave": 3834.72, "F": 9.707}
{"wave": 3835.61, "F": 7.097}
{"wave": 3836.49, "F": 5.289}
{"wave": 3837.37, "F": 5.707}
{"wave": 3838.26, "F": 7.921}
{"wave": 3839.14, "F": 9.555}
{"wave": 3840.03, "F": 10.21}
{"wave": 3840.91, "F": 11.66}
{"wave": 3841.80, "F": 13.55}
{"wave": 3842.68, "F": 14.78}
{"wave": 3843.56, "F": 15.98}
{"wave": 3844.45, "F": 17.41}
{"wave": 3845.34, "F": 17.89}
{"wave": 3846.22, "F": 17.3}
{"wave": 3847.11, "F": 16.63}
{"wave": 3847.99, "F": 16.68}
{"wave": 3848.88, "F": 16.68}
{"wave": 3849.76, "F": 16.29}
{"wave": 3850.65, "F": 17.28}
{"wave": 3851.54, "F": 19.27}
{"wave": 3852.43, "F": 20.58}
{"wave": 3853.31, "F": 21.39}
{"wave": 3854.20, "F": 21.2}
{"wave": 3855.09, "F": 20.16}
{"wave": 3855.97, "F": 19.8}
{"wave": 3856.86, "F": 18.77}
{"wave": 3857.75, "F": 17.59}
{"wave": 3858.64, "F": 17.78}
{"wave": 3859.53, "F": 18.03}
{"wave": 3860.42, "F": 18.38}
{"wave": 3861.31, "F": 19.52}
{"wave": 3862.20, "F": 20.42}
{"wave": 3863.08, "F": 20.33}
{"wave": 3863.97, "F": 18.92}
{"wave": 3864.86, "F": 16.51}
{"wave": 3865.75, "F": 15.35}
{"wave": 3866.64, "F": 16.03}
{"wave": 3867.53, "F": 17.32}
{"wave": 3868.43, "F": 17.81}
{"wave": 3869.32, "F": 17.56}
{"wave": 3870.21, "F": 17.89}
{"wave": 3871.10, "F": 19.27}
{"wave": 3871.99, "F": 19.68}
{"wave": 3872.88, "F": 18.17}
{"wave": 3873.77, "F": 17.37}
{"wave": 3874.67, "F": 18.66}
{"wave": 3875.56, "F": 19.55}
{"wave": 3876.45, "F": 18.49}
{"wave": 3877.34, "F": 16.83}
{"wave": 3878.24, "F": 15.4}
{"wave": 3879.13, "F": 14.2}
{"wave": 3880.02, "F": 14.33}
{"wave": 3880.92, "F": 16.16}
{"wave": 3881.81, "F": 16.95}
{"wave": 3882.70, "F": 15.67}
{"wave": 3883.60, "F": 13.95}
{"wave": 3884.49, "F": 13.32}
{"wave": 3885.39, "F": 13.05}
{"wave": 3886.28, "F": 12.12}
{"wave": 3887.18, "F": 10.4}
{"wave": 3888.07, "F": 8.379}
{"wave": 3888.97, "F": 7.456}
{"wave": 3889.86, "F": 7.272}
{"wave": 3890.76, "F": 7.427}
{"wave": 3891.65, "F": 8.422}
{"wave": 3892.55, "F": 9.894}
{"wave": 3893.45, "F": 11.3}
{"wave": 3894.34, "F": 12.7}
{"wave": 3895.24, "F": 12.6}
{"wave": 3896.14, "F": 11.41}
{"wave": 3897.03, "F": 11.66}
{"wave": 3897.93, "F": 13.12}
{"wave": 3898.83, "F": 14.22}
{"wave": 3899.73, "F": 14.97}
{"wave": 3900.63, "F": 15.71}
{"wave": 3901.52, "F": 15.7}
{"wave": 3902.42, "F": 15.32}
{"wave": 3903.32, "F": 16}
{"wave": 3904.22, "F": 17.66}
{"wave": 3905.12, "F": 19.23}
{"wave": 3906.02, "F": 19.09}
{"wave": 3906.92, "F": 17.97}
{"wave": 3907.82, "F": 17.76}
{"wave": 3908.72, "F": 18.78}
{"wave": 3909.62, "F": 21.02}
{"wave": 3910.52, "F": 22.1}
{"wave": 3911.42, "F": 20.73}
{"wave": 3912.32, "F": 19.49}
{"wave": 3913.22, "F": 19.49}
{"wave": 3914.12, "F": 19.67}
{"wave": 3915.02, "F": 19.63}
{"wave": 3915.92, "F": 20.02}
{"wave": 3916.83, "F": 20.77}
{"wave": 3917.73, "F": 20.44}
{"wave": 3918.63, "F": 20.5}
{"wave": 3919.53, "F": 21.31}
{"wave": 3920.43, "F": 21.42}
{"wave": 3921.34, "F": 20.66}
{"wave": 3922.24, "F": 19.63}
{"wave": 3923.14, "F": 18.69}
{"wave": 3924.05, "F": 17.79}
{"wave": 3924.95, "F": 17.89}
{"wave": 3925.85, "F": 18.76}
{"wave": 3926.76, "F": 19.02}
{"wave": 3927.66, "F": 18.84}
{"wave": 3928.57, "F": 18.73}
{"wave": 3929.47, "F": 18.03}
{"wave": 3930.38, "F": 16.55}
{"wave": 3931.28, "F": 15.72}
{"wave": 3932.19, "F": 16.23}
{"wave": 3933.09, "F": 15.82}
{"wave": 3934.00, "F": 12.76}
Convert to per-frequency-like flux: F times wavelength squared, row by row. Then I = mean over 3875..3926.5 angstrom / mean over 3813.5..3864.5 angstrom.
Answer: 1.06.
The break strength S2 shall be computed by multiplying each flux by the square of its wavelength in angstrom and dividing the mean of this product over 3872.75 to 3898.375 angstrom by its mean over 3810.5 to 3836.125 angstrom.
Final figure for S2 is 0.9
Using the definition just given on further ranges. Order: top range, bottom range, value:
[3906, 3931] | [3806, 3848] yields 1.43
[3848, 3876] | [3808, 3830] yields 1.18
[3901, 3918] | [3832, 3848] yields 1.62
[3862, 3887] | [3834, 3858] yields 1.13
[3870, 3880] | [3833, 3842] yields 1.96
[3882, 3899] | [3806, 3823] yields 0.76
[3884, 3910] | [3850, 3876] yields 0.74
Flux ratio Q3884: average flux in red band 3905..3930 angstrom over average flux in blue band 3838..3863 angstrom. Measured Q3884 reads 1.15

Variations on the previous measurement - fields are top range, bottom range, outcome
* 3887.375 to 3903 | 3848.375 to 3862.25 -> 0.62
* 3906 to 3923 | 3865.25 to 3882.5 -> 1.17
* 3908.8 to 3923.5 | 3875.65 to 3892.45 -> 1.58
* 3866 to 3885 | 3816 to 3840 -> 1.23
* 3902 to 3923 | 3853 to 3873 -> 1.05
